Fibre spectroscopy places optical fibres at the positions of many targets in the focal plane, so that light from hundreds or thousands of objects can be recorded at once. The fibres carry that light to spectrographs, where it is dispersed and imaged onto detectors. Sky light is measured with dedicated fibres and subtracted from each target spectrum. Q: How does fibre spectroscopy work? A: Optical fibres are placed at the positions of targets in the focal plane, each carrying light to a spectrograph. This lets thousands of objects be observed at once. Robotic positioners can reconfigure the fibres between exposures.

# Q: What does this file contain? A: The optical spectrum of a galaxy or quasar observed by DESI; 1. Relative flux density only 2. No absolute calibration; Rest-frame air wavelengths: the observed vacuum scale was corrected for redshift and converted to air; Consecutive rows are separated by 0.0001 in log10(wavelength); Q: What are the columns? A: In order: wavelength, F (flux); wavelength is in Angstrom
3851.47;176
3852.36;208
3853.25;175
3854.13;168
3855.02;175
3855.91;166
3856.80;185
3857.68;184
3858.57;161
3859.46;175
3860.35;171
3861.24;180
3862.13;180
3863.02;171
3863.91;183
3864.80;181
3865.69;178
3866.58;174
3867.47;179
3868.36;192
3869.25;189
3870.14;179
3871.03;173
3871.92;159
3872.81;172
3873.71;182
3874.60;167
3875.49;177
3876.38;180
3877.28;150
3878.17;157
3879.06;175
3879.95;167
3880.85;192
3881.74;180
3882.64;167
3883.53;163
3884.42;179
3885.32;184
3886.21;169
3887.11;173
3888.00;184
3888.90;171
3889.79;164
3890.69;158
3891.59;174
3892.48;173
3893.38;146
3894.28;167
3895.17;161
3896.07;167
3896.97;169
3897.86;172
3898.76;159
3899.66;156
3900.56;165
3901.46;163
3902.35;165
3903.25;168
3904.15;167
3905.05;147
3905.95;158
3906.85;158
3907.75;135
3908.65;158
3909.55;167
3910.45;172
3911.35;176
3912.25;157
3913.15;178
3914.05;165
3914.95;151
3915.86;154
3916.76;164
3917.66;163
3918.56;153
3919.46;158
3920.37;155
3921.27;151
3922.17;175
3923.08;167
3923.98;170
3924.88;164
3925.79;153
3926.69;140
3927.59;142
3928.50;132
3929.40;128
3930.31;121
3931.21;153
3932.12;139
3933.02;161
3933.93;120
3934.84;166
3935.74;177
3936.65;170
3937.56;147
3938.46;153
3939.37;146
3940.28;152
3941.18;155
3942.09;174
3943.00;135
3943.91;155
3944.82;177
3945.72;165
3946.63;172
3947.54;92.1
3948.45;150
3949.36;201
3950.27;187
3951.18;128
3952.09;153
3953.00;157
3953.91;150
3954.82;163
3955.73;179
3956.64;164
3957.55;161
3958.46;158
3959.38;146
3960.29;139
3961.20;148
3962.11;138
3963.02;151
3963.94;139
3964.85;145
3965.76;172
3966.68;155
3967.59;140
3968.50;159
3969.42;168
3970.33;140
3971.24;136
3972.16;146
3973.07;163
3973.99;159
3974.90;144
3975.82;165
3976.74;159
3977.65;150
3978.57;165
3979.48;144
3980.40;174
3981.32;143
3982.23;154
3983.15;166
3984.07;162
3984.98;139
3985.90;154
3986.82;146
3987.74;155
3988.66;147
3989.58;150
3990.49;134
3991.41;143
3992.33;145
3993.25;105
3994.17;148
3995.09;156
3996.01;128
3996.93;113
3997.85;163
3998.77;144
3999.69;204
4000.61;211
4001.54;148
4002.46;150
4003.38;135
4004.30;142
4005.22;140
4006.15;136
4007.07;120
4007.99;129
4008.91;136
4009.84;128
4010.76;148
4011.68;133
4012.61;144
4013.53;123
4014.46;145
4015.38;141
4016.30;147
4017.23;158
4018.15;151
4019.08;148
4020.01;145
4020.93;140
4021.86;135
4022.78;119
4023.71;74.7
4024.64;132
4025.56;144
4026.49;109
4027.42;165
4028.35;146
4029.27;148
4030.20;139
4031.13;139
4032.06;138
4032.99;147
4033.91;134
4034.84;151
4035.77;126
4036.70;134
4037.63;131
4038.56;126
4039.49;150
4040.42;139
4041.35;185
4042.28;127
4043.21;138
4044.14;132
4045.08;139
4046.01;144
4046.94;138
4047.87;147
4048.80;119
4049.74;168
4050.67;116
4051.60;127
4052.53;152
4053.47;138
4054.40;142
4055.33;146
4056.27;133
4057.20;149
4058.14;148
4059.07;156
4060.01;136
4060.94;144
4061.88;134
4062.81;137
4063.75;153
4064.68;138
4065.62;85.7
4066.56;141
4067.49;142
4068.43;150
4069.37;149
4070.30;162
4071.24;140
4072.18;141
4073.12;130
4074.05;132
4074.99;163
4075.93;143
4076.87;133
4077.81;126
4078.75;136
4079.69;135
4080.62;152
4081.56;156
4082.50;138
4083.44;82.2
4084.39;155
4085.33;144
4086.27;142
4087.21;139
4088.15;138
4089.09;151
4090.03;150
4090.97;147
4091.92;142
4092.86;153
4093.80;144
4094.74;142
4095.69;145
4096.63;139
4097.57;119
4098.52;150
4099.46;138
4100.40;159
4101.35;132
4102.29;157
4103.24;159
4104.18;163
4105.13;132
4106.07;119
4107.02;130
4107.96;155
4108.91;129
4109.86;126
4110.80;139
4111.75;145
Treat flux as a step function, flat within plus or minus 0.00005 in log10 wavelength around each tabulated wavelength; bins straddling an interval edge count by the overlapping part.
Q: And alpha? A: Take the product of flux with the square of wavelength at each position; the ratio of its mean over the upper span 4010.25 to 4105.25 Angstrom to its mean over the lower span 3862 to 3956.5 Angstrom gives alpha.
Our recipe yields 0.9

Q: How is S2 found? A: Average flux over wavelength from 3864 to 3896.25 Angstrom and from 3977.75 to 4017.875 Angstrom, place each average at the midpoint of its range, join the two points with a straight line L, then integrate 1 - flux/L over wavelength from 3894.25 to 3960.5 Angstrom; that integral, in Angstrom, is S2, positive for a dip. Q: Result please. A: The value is 1.9 Angstrom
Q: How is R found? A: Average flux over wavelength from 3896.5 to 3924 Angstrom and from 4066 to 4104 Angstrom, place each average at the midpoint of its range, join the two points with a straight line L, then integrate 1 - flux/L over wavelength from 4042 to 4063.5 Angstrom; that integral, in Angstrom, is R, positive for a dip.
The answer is 0.9 Angstrom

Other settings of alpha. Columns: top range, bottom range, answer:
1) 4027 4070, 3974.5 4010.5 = 0.98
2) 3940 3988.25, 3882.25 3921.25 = 0.97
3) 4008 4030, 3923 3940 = 0.96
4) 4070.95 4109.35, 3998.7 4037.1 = 1.04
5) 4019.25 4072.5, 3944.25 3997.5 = 0.95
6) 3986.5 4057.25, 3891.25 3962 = 0.94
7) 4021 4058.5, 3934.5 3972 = 0.93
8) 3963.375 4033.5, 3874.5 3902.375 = 0.91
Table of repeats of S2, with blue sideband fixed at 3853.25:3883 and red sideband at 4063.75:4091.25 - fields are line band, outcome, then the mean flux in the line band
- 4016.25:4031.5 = 1.15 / 137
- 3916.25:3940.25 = 1.77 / 153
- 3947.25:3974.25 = 1.02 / 153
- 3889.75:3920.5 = 1.23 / 162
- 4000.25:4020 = 1.01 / 143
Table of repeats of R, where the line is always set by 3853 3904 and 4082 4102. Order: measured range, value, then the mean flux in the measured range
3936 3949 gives 0.7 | 154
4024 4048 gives 1.5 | 140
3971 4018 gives 2.2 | 147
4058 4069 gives 0.5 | 139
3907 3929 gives 1.0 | 158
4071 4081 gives 0.3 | 139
